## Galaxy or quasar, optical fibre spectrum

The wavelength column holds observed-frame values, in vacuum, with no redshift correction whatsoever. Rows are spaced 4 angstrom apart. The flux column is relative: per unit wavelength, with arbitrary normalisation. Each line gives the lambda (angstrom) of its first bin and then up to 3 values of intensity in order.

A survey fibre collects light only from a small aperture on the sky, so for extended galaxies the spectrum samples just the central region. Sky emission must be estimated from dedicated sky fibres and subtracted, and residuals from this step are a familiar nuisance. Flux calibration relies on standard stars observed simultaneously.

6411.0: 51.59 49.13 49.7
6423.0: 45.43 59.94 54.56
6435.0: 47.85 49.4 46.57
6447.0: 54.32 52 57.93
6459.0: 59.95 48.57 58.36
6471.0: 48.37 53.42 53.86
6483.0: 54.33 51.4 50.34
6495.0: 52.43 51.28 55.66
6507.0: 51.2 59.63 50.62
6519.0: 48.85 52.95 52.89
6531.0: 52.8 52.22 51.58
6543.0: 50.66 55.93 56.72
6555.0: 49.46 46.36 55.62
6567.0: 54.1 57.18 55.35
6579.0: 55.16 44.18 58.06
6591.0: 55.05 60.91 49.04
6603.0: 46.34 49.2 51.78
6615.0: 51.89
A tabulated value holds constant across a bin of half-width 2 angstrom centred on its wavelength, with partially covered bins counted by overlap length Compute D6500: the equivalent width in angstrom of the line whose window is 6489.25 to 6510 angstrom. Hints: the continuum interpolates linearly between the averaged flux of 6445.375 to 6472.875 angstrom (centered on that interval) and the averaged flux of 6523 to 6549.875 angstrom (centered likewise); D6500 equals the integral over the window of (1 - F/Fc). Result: 0.4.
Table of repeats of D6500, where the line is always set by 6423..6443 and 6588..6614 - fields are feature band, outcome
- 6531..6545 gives 0.09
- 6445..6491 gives -1.79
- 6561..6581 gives -1.28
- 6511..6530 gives -0.13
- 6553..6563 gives 0.51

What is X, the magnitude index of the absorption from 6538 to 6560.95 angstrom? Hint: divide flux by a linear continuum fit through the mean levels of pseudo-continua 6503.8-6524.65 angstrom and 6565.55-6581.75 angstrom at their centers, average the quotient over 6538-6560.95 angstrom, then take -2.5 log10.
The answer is 0.05 mag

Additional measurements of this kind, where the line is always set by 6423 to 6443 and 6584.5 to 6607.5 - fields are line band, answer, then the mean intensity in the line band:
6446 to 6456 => -0.06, 54.5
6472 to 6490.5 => -0.02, 52.8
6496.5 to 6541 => -0.01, 52.7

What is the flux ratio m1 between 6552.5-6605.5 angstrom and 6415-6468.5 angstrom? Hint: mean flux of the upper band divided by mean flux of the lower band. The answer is 1.0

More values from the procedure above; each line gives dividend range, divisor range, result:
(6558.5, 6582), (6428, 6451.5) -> 1.06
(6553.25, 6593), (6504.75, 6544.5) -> 1.01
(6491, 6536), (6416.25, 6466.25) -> 1.01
